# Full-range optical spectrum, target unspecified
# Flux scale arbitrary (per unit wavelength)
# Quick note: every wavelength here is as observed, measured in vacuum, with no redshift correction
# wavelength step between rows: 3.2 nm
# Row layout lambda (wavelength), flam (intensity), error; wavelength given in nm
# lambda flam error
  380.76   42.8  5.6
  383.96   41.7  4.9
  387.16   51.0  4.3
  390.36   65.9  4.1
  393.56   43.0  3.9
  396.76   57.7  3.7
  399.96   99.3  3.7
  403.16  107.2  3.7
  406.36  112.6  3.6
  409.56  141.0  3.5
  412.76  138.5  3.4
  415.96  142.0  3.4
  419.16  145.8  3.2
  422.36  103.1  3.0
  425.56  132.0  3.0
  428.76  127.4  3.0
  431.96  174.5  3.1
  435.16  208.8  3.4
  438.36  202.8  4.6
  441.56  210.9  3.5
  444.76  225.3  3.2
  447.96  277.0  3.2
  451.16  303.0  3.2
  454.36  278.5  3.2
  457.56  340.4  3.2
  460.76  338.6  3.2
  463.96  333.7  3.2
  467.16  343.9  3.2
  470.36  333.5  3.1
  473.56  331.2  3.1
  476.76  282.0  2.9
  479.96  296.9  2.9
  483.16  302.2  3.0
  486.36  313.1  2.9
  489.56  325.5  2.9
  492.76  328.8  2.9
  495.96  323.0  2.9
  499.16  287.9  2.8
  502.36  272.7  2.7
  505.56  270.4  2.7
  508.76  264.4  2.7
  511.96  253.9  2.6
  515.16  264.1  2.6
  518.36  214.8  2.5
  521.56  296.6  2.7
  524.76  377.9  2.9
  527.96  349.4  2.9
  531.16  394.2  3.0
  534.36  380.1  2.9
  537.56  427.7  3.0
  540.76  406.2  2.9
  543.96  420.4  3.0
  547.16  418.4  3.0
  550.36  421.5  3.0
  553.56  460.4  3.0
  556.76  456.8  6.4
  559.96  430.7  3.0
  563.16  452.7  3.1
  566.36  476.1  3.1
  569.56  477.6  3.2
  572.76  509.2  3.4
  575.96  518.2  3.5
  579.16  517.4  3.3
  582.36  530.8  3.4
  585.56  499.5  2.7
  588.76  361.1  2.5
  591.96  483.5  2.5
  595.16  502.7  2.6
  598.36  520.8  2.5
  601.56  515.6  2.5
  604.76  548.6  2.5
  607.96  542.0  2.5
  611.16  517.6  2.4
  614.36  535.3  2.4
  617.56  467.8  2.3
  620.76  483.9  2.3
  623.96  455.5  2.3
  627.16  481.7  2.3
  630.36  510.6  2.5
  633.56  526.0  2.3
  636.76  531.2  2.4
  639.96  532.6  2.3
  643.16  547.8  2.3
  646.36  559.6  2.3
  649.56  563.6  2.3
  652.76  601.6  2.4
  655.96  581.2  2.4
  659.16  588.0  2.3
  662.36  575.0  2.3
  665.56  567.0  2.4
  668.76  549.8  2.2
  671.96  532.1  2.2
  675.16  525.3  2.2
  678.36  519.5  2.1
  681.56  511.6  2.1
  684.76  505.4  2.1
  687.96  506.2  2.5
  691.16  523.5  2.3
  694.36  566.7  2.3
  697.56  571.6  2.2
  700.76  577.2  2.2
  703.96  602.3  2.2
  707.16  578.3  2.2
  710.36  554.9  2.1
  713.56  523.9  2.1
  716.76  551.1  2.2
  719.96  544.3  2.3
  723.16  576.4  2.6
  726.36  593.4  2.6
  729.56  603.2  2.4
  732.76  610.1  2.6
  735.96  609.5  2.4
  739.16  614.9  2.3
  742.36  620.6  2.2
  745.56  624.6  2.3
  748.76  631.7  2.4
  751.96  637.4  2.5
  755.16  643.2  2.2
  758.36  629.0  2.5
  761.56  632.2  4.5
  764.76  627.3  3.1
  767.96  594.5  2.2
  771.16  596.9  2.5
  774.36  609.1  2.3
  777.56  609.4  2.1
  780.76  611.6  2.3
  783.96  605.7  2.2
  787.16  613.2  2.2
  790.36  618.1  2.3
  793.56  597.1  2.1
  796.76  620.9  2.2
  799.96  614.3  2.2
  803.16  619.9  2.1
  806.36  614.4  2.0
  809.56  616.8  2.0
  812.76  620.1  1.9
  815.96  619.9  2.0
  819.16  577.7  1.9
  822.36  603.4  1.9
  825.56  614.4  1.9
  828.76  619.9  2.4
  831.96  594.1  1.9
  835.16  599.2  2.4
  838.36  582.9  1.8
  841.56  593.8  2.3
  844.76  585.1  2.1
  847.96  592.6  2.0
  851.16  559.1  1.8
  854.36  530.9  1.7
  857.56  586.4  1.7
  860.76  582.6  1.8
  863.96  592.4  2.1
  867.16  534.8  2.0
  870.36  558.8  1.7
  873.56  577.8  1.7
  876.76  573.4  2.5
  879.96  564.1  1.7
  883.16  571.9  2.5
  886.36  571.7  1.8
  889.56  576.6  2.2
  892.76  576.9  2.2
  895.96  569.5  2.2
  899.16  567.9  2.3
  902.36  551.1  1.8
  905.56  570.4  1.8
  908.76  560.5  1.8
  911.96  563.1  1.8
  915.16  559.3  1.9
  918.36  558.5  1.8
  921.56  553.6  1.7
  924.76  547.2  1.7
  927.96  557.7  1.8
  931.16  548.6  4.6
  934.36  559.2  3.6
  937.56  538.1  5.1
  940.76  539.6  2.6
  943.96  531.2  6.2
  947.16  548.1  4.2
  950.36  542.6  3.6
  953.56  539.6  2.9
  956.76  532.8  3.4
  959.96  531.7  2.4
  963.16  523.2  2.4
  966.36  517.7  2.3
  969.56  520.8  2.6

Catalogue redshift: 0.00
